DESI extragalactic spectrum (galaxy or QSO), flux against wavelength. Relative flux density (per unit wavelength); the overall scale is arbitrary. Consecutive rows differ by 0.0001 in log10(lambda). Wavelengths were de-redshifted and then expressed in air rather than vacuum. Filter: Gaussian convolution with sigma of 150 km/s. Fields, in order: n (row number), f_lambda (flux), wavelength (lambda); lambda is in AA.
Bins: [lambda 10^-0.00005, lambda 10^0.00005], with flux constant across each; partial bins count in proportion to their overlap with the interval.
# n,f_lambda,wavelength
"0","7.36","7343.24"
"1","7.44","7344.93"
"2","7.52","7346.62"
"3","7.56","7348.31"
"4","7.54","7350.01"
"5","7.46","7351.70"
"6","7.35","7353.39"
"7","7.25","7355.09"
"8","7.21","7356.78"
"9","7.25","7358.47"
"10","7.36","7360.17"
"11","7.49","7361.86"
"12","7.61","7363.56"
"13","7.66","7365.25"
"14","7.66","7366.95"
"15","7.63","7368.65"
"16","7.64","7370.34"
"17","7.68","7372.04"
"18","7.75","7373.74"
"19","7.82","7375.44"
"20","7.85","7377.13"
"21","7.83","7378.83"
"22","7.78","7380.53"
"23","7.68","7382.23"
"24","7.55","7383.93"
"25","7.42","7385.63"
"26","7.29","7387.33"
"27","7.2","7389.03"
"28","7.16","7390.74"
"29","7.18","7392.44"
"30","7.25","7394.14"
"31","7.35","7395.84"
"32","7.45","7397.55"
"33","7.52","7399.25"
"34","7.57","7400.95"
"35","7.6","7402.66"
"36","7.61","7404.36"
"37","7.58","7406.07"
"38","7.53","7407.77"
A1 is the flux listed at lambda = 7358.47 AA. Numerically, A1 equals 7.25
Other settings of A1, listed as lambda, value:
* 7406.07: 7.58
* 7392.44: 7.18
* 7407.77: 7.53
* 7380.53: 7.78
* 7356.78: 7.21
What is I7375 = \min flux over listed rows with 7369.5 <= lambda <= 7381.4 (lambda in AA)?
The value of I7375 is 7.64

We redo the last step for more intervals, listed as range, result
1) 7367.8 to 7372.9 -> 7.63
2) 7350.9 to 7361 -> 7.21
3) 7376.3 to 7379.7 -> 7.83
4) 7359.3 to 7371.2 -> 7.36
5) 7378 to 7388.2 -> 7.29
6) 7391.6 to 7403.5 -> 7.18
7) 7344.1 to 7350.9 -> 7.44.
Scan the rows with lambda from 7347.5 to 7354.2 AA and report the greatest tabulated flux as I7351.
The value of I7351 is 7.56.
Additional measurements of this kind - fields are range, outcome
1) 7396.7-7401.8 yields 7.57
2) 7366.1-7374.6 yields 7.75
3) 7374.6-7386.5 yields 7.85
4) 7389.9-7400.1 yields 7.52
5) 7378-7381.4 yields 7.83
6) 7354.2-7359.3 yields 7.25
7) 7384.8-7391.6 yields 7.42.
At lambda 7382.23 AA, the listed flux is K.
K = 7.68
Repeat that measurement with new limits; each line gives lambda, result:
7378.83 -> 7.83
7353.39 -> 7.35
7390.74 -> 7.16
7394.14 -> 7.25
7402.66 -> 7.6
